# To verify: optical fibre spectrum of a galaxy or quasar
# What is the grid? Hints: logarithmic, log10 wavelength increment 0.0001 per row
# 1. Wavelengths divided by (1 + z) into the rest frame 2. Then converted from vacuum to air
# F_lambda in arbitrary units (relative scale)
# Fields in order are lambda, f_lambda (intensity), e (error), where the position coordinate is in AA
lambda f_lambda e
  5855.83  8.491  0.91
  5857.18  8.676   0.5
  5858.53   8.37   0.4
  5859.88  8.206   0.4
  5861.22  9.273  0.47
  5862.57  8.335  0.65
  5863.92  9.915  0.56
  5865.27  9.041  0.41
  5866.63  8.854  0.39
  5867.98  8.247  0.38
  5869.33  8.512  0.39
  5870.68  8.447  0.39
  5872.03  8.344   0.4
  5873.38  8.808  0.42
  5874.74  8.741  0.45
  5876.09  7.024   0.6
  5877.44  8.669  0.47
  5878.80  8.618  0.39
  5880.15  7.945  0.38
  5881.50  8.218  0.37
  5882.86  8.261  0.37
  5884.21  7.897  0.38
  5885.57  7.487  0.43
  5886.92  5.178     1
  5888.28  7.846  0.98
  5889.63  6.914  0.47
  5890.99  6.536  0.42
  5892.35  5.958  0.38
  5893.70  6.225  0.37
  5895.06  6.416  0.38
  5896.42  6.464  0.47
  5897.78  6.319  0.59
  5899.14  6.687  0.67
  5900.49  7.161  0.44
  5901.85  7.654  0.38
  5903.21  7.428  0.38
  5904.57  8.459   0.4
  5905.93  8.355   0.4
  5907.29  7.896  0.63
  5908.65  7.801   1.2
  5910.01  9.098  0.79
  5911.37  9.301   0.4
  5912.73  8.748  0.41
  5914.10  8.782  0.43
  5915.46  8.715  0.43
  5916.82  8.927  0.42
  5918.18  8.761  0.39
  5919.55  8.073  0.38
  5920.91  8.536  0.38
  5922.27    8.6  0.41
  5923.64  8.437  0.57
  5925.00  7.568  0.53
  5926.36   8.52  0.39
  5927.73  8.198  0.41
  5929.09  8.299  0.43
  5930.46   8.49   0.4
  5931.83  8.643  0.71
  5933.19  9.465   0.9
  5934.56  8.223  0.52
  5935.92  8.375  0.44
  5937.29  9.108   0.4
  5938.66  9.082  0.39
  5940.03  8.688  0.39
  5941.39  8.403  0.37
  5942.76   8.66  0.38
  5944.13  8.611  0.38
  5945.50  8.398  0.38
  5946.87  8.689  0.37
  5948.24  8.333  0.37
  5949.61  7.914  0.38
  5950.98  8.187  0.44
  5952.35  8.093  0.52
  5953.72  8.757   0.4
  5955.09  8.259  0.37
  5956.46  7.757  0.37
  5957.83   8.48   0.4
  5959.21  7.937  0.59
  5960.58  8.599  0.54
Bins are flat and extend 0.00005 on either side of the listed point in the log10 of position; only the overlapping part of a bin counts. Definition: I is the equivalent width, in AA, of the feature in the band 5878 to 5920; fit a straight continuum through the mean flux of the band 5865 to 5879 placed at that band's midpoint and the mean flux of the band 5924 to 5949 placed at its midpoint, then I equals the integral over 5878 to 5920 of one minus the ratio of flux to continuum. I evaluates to 4.0 AA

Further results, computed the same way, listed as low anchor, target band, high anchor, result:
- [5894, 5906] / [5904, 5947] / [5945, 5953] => -4.7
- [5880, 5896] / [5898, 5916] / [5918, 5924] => -0.6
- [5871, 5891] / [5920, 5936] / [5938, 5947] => 0.0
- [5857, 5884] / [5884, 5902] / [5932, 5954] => 3.8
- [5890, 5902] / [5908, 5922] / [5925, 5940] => -2.0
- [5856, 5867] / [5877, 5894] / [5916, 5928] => 2.5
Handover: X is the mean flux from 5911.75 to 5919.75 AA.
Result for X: 8.72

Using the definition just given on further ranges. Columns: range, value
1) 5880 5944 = 7.98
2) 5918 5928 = 8.32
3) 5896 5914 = 7.85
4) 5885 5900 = 6.55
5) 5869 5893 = 7.73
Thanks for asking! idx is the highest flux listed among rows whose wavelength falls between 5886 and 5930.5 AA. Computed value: 9.301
